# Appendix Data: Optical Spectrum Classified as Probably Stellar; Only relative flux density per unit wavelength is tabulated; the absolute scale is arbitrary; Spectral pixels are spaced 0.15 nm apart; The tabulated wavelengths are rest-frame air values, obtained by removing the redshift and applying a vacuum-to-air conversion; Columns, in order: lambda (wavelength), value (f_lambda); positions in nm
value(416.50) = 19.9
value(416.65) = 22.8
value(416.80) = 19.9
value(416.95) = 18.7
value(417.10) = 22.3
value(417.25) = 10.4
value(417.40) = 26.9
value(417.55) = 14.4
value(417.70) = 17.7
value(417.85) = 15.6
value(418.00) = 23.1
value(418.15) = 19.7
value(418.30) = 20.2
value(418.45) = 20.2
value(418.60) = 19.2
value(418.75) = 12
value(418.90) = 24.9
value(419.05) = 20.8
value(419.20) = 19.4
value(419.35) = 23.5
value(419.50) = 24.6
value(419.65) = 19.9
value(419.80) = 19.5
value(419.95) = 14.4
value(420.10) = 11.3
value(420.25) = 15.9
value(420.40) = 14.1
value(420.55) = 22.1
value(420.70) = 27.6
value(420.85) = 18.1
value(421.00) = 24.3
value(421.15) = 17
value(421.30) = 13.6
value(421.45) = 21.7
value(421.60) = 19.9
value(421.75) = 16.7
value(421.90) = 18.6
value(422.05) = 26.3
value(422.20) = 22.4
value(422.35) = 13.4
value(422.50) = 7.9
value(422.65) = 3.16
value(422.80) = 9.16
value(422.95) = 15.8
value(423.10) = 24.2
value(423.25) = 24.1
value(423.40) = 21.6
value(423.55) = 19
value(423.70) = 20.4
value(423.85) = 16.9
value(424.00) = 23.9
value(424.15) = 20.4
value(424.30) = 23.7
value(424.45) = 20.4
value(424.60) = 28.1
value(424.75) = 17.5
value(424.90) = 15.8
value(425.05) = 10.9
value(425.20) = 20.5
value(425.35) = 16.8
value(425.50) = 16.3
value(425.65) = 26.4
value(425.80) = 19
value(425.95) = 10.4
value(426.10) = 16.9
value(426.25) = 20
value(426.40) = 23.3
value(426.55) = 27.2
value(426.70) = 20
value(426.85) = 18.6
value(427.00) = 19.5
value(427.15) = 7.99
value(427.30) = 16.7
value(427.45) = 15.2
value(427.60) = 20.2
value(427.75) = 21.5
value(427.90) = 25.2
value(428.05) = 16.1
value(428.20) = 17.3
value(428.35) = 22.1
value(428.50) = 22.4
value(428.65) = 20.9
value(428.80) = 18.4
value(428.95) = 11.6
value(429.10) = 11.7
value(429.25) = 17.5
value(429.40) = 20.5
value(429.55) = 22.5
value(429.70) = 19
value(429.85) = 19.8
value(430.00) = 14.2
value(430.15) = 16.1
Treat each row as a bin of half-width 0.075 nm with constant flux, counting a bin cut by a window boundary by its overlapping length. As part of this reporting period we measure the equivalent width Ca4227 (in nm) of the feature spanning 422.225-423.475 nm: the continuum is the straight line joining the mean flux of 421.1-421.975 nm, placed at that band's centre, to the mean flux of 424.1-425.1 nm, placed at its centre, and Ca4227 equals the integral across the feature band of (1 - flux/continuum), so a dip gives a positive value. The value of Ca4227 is 0.24 nm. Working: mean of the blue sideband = 17.9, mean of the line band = 15.2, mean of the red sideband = 19.7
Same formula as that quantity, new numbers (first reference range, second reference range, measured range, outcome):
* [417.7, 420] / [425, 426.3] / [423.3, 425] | -0.24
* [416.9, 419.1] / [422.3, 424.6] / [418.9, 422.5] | -0.13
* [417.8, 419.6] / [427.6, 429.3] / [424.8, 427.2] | 0.11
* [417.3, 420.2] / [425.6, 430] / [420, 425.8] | 0.14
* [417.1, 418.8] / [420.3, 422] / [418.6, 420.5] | 0.05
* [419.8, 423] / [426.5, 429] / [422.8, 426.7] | -0.40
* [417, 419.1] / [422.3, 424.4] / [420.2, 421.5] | -0.08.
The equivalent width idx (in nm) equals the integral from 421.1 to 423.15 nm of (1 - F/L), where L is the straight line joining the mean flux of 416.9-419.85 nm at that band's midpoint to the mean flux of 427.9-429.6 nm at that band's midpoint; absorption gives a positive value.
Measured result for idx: 0.31 nm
